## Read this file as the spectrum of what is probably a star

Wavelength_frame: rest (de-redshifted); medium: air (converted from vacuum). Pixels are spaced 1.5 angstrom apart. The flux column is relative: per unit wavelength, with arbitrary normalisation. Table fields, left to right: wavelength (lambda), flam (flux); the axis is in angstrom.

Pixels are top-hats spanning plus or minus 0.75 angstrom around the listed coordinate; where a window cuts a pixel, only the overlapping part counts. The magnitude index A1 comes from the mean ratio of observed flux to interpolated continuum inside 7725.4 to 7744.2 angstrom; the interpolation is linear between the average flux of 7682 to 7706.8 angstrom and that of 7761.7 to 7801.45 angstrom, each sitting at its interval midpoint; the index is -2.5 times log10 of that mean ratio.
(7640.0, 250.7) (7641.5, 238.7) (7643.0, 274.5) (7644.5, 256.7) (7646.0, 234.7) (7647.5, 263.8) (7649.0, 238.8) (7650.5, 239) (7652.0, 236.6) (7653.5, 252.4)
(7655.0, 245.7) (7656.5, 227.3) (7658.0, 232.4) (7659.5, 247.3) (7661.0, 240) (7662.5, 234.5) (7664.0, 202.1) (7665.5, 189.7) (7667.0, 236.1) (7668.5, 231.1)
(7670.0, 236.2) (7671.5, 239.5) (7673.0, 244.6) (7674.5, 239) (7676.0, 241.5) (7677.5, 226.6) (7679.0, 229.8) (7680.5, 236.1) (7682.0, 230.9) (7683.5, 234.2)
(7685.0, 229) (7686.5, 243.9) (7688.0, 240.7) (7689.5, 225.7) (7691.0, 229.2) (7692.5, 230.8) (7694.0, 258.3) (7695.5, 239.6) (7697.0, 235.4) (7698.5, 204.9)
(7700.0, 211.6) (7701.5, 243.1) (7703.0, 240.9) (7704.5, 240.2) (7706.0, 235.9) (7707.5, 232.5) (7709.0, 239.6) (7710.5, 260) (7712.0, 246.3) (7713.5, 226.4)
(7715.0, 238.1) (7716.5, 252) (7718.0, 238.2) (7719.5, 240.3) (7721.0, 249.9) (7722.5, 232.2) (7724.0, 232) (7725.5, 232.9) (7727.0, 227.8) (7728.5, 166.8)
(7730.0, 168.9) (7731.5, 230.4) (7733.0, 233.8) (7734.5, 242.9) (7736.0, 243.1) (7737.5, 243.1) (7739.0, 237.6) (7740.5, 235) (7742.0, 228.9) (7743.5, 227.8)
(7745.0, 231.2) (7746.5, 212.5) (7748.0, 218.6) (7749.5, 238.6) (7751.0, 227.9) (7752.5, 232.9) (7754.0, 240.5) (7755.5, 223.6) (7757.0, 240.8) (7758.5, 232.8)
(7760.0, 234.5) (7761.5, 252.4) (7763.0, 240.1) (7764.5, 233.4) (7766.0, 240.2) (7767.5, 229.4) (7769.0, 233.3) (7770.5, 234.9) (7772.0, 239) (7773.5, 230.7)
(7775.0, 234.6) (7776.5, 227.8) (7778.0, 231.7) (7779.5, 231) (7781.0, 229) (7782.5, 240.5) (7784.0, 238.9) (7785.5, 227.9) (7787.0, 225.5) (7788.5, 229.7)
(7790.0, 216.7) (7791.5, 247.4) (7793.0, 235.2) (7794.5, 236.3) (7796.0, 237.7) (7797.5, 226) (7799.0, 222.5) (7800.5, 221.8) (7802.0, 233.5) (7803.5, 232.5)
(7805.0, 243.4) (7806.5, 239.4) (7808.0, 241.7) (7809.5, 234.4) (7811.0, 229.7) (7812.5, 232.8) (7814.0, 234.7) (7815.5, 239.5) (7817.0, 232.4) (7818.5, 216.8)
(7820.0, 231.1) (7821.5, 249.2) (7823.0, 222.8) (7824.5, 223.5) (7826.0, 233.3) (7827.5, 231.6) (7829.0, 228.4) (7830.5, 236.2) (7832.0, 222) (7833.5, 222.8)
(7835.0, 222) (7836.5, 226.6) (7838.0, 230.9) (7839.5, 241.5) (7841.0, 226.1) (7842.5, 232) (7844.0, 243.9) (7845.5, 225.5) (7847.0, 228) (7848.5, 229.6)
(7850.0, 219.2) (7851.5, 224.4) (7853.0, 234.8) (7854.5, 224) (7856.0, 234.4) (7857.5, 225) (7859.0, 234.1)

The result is 0.04 mag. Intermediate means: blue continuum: 234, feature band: 224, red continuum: 233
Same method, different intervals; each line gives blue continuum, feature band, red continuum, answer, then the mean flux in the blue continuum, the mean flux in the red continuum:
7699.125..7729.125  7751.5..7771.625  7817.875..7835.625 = -0.02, 234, 228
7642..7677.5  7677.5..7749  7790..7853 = 0.02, 238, 231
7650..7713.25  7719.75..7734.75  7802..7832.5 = 0.06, 235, 233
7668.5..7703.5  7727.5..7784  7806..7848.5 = 0.01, 234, 231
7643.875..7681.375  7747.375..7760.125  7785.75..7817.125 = 0.01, 236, 233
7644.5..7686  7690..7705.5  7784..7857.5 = 0.00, 235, 231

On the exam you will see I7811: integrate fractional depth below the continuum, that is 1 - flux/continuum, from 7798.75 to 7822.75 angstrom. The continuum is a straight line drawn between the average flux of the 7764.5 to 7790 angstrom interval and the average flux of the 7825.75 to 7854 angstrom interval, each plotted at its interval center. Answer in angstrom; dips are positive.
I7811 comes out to -0.3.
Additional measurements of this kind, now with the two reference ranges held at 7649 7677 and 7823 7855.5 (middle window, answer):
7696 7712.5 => -0.2 angstrom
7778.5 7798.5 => -0.2 angstrom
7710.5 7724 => -0.5 angstrom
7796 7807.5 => -0.1 angstrom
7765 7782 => -0.2 angstrom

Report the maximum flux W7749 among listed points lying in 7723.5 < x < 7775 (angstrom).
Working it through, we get 252.4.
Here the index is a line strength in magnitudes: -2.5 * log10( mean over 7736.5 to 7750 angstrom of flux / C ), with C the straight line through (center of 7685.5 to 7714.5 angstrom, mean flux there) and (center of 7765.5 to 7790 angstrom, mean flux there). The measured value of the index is 0.02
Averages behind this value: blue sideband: 236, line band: 230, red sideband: 232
